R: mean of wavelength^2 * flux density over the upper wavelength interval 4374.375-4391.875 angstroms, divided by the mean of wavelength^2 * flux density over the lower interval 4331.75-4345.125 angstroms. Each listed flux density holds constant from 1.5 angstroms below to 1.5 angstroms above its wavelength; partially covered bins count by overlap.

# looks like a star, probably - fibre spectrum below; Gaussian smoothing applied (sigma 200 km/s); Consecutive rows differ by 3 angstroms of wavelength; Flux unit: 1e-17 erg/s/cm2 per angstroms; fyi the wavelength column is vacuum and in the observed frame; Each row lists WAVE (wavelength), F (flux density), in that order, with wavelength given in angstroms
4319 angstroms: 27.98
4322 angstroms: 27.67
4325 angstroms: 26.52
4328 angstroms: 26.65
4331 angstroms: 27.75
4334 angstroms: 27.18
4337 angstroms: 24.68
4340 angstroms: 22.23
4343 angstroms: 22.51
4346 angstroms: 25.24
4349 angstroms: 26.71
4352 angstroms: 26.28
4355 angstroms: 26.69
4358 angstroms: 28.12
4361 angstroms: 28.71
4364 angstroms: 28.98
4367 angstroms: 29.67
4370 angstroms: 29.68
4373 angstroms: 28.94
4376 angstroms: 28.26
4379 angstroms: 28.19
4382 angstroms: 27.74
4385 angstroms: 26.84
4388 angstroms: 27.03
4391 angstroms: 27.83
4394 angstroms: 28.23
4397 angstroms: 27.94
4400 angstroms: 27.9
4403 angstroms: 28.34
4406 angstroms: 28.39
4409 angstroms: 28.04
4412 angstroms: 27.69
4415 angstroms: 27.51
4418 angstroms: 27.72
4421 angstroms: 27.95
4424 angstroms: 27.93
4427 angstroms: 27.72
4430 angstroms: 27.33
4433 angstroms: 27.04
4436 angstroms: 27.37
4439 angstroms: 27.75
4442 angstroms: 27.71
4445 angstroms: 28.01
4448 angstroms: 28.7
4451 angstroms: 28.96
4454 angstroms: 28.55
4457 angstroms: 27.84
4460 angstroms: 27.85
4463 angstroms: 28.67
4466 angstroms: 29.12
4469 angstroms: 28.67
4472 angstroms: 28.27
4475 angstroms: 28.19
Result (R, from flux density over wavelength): 1.16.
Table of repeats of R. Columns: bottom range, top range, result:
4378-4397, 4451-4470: 1.06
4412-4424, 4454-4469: 1.04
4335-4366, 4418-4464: 1.12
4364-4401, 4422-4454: 1.01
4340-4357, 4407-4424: 1.13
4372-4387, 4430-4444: 1.01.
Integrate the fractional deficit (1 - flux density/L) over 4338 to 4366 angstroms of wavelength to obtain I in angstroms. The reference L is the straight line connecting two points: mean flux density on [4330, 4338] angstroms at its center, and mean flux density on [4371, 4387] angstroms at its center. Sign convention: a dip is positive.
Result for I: 1.0 angstroms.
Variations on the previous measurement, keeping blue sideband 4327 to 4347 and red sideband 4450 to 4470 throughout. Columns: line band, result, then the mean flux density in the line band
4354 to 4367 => -1.3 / 28.4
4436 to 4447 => 0.1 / 27.8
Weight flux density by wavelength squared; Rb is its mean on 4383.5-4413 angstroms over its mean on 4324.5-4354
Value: 1.12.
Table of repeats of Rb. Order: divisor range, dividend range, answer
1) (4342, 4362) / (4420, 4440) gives 1.08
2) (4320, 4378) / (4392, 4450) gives 1.07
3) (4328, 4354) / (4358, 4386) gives 1.14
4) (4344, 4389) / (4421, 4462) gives 1.04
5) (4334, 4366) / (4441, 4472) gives 1.14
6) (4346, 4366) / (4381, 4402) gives 1.02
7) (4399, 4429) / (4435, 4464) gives 1.02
